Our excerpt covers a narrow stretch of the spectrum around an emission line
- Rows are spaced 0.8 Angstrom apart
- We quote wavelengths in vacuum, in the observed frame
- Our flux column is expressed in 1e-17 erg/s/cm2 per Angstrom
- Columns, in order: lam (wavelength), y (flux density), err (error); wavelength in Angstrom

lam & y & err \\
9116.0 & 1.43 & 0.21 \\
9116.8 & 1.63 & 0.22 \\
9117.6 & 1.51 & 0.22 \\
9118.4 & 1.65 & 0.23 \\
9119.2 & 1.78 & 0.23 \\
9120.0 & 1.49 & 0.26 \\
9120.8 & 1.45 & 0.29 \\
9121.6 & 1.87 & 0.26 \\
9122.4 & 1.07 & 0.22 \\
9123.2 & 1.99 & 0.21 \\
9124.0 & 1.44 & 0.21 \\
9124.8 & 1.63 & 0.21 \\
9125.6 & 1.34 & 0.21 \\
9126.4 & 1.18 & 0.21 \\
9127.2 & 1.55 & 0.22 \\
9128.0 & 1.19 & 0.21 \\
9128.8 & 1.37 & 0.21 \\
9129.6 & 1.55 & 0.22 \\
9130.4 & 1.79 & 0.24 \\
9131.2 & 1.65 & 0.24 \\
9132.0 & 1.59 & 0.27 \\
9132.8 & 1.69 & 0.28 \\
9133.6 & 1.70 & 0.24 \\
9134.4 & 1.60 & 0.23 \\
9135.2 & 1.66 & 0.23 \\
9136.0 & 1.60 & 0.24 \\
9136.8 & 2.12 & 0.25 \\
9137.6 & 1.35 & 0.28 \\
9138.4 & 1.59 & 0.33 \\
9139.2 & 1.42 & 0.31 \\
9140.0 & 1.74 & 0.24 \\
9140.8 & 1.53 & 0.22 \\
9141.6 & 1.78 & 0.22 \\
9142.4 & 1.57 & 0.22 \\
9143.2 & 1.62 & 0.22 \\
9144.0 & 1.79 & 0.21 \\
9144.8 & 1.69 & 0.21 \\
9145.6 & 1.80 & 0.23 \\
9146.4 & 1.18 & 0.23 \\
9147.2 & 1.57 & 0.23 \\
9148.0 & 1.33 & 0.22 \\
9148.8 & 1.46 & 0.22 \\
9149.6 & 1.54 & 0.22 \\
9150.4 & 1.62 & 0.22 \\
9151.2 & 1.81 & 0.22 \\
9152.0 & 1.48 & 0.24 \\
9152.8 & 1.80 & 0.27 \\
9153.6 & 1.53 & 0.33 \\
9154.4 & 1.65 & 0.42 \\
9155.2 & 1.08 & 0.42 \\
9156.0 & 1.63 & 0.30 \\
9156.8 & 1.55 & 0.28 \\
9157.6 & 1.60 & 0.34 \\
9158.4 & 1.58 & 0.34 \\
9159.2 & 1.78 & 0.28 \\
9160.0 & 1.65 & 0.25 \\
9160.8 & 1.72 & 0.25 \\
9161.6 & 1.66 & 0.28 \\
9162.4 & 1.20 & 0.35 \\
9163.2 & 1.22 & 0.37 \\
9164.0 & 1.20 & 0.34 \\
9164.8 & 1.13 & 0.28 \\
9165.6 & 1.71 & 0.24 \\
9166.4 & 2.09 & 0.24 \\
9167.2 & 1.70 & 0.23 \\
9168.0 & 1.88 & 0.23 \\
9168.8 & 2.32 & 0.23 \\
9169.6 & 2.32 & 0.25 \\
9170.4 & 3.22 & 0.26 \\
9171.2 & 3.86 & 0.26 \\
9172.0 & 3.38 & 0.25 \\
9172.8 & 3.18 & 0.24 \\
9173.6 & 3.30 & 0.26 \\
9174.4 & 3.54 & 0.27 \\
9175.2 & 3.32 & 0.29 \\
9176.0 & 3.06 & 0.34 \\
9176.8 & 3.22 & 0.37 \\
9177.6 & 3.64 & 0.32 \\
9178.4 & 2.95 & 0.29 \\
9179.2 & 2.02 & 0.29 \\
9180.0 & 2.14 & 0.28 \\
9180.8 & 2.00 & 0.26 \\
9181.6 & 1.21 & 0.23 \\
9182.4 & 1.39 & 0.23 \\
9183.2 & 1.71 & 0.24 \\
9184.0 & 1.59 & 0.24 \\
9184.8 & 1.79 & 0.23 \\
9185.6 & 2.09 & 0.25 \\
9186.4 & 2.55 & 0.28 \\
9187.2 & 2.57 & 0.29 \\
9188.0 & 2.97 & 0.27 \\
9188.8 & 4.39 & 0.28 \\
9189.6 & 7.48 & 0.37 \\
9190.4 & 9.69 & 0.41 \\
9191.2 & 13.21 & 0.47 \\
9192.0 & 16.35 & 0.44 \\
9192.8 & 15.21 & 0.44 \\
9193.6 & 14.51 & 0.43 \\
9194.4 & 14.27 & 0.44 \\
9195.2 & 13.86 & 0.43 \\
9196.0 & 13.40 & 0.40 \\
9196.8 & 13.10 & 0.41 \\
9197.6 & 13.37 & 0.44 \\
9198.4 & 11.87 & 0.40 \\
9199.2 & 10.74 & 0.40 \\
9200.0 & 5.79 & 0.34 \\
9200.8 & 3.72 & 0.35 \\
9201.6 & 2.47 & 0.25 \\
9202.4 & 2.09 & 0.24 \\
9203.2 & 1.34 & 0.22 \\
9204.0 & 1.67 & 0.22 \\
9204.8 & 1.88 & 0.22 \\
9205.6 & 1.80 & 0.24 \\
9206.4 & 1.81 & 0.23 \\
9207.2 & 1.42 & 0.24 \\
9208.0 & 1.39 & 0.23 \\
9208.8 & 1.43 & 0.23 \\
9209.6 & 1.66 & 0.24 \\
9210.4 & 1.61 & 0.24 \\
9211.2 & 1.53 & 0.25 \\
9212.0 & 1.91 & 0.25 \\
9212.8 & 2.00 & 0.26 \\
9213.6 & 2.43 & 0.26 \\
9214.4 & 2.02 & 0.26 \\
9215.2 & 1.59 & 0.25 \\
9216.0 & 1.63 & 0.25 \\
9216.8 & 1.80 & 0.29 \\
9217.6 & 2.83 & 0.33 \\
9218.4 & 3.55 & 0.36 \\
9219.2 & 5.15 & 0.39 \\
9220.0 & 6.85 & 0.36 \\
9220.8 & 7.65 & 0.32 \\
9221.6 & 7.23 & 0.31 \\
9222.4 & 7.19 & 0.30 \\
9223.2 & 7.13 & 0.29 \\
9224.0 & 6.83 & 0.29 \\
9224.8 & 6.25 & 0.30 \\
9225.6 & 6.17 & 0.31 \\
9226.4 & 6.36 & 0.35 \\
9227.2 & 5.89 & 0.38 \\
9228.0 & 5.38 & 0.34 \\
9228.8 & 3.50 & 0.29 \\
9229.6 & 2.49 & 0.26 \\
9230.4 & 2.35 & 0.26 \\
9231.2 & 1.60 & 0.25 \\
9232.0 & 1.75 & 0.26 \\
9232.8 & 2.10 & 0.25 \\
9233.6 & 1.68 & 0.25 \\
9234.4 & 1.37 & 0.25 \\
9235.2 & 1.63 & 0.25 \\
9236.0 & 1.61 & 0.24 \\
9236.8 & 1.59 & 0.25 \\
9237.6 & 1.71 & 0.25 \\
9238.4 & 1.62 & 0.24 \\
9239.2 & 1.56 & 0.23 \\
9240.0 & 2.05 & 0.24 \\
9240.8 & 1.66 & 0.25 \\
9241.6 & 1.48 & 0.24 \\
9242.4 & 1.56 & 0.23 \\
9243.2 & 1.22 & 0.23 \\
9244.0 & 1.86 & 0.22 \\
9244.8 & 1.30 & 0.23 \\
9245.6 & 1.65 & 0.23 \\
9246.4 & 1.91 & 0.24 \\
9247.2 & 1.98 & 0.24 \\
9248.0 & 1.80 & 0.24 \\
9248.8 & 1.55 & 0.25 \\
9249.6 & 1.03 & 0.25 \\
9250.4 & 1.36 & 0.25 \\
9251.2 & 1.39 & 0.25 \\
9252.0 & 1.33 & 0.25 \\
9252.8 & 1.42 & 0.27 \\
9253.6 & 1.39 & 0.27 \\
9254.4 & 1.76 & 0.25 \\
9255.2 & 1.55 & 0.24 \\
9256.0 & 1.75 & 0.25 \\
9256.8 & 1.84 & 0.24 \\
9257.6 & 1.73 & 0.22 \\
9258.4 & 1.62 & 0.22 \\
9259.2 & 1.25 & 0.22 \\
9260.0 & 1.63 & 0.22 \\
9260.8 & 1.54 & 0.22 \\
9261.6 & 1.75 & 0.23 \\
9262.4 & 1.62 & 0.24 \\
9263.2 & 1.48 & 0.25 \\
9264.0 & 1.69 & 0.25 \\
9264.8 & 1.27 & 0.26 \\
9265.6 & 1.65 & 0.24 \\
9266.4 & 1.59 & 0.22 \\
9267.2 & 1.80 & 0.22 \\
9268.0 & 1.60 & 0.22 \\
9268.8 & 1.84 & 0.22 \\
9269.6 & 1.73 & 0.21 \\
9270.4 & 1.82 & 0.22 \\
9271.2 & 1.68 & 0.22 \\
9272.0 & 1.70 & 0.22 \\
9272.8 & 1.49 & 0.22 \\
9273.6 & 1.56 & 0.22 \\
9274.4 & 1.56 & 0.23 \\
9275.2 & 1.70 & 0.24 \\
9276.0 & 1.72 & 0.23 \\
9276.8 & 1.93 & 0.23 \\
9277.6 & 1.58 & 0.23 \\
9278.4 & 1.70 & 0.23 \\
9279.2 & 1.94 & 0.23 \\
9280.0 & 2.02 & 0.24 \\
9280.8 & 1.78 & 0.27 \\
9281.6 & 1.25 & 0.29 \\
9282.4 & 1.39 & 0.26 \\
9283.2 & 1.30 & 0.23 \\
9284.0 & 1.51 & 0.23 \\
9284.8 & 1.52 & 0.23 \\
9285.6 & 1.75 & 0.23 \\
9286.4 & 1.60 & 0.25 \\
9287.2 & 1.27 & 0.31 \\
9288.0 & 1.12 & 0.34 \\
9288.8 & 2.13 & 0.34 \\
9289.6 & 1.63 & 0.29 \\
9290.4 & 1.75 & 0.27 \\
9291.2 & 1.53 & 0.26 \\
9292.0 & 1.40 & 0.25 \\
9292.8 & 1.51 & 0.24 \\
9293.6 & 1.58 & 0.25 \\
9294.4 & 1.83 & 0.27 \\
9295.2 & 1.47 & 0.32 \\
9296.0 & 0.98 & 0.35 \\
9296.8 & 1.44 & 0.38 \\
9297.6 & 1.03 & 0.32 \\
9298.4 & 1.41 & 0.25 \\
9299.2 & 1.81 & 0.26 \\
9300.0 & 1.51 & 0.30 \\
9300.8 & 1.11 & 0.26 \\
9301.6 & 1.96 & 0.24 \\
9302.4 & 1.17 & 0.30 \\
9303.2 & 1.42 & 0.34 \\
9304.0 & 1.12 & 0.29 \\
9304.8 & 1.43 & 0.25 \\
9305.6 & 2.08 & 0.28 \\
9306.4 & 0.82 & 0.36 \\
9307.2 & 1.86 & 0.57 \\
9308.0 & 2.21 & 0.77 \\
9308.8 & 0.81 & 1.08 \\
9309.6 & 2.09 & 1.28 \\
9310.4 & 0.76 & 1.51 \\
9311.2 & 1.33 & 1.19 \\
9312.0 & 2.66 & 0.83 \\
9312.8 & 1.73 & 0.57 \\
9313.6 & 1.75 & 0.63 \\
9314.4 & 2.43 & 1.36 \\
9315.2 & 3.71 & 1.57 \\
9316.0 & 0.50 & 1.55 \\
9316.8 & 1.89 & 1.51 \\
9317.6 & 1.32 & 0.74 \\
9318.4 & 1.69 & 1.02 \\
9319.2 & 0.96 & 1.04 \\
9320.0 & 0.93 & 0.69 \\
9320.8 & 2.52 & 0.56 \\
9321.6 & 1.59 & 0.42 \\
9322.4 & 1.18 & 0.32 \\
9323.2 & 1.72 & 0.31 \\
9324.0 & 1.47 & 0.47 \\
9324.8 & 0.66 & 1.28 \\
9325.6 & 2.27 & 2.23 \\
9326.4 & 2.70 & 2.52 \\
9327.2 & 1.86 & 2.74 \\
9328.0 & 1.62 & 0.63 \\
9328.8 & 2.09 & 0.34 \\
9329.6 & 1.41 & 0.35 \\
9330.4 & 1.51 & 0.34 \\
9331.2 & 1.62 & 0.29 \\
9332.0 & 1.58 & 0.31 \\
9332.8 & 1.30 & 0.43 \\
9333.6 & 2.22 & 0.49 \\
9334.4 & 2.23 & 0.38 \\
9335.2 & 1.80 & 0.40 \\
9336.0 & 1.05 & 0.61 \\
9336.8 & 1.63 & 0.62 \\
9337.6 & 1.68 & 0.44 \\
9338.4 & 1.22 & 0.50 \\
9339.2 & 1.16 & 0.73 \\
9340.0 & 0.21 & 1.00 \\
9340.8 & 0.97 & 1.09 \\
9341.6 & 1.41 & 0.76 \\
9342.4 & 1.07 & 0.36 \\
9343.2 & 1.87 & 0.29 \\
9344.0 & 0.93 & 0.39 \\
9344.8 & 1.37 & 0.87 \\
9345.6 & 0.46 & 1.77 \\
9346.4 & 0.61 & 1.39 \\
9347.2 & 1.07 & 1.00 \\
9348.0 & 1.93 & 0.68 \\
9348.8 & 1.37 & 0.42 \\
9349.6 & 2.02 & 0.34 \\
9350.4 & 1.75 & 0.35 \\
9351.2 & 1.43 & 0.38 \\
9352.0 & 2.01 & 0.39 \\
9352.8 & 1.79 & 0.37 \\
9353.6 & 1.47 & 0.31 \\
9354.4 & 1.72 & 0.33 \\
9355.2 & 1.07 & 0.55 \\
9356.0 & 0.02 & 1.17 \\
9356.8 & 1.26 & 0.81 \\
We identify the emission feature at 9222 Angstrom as [N II]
